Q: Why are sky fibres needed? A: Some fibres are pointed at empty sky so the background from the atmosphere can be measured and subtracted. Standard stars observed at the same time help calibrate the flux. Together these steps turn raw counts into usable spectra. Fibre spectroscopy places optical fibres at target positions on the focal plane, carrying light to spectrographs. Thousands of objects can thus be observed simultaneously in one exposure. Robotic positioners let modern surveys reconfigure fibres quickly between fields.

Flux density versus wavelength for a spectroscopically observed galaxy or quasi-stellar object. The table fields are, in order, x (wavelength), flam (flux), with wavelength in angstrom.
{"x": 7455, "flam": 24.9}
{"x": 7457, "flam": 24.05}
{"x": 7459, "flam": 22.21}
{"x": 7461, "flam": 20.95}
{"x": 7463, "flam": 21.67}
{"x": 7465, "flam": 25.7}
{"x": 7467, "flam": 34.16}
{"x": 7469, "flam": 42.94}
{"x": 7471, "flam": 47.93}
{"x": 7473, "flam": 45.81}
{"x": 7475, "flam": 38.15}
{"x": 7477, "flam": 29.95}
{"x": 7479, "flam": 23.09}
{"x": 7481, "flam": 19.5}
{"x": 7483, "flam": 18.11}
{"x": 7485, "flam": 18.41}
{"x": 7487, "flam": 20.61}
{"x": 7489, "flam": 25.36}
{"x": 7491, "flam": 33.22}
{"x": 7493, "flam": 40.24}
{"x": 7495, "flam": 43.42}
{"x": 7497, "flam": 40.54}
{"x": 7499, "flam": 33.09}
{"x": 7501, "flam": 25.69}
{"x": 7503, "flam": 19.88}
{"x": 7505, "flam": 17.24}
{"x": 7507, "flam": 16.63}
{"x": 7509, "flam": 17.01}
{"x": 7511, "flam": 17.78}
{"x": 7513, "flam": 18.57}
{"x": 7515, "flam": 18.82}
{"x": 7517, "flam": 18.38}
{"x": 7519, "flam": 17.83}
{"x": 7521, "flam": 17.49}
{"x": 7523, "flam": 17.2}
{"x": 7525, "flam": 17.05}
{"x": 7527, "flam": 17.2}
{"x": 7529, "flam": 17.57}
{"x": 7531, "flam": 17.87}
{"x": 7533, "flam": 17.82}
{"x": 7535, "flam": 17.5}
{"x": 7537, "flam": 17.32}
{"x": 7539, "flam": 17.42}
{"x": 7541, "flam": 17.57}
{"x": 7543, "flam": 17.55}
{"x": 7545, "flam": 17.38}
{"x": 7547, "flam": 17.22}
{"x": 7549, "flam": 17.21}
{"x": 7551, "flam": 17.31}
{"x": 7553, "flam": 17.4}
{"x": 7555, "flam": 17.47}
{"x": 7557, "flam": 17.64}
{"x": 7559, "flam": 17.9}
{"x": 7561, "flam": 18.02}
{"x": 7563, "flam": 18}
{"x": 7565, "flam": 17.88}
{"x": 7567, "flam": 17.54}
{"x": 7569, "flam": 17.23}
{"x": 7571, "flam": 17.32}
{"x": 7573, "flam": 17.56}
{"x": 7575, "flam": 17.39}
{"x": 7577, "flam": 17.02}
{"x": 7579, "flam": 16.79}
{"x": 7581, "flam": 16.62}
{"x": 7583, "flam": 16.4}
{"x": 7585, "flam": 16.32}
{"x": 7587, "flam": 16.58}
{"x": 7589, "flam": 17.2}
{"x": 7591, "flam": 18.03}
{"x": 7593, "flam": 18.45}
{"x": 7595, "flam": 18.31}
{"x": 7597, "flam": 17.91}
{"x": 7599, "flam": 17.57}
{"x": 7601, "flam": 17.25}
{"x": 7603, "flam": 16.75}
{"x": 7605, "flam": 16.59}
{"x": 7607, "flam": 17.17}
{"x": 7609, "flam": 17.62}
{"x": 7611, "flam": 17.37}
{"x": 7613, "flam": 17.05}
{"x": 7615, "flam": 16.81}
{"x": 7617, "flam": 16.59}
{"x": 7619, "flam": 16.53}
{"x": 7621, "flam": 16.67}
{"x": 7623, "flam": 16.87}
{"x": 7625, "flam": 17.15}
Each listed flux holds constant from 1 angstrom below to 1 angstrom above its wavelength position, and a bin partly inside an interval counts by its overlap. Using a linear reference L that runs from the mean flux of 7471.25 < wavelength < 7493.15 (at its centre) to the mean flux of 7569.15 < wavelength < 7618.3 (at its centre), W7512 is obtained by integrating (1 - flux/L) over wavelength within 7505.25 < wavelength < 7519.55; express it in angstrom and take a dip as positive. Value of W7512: 4.3 angstrom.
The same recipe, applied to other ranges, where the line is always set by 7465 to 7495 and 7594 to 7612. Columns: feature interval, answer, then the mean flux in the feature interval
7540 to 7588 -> 9.84 angstrom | 17.3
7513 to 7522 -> 2.98 angstrom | 18.2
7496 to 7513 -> 3.32 angstrom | 23.2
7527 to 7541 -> 4.28 angstrom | 17.6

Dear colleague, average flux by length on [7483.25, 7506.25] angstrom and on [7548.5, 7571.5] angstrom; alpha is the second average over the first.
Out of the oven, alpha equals 0.6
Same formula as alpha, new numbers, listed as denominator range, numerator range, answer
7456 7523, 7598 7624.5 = 0.64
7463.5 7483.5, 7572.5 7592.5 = 0.52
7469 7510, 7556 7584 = 0.60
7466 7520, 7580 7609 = 0.63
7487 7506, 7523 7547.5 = 0.57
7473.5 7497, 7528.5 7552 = 0.60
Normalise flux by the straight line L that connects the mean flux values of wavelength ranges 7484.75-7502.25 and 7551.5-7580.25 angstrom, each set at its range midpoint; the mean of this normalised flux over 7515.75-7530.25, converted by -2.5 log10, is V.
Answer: 0.419 mag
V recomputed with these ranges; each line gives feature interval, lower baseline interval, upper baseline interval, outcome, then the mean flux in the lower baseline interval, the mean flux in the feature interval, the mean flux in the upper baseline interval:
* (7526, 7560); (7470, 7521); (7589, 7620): 0.27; 26.4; 17.5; 17.3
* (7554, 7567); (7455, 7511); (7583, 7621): 0.18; 28.1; 17.8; 17.2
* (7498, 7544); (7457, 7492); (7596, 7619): 0.30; 28.6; 18.7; 17.1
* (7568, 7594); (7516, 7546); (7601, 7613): 0.01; 17.5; 17.1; 17.1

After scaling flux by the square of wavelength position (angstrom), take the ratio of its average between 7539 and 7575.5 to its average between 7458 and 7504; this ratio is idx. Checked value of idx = 0.6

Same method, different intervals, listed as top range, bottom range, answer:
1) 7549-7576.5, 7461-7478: 0.52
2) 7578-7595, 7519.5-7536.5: 1.00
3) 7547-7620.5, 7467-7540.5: 0.72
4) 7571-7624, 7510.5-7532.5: 0.98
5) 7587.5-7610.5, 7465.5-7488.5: 0.59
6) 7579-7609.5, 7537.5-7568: 0.99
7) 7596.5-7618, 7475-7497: 0.63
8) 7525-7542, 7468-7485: 0.55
